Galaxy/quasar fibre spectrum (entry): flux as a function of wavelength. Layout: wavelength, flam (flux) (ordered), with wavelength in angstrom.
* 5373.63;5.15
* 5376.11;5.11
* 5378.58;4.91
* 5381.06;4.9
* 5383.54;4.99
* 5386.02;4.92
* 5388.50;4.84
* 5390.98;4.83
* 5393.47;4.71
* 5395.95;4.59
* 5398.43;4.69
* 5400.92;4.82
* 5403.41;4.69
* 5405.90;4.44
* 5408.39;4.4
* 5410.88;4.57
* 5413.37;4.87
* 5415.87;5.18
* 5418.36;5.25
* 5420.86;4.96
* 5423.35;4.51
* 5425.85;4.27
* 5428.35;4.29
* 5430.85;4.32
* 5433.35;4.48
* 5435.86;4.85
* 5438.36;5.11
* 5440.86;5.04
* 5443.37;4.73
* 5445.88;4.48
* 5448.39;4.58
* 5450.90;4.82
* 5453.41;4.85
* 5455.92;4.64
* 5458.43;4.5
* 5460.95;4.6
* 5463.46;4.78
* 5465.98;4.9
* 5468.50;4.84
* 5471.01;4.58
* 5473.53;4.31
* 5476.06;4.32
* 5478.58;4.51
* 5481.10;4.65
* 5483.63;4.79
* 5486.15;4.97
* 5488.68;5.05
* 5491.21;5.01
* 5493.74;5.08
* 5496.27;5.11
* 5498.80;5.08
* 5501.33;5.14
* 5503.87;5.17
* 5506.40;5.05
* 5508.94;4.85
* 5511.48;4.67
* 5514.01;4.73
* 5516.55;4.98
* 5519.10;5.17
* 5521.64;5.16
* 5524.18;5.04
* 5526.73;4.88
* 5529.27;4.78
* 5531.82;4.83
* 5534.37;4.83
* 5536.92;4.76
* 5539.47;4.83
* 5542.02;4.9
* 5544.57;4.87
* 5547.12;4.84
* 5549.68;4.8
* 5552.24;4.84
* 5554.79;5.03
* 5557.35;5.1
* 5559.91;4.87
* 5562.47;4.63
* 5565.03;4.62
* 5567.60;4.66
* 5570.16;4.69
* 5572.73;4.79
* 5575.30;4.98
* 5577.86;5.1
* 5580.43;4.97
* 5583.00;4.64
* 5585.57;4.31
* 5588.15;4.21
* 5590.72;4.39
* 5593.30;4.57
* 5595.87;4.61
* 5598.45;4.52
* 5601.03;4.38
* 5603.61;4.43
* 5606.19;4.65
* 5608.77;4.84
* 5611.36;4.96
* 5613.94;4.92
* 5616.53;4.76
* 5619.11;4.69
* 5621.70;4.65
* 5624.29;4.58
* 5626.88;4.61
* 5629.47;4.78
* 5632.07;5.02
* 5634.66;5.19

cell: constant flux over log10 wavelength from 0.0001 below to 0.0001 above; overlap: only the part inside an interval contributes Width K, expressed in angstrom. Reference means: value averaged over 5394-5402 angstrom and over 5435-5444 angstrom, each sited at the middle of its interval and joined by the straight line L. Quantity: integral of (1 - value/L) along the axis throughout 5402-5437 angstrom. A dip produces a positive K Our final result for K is 1.3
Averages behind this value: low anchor 4.7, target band 4.65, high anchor 4.95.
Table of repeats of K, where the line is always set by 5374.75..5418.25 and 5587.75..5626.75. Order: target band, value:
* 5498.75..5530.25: -1.8 angstrom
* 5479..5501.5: -1.1 angstrom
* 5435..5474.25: 0.2 angstrom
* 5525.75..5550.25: -0.8 angstrom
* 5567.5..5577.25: -0.3 angstrom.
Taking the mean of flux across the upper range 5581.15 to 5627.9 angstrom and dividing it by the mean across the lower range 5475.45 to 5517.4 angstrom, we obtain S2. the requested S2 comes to 0.9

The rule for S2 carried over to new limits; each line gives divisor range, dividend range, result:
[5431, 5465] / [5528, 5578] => 1.02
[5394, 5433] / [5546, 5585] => 1.04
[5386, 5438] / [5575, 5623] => 0.99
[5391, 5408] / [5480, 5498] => 1.06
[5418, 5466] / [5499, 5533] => 1.06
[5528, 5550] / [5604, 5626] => 0.98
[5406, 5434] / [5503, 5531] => 1.07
